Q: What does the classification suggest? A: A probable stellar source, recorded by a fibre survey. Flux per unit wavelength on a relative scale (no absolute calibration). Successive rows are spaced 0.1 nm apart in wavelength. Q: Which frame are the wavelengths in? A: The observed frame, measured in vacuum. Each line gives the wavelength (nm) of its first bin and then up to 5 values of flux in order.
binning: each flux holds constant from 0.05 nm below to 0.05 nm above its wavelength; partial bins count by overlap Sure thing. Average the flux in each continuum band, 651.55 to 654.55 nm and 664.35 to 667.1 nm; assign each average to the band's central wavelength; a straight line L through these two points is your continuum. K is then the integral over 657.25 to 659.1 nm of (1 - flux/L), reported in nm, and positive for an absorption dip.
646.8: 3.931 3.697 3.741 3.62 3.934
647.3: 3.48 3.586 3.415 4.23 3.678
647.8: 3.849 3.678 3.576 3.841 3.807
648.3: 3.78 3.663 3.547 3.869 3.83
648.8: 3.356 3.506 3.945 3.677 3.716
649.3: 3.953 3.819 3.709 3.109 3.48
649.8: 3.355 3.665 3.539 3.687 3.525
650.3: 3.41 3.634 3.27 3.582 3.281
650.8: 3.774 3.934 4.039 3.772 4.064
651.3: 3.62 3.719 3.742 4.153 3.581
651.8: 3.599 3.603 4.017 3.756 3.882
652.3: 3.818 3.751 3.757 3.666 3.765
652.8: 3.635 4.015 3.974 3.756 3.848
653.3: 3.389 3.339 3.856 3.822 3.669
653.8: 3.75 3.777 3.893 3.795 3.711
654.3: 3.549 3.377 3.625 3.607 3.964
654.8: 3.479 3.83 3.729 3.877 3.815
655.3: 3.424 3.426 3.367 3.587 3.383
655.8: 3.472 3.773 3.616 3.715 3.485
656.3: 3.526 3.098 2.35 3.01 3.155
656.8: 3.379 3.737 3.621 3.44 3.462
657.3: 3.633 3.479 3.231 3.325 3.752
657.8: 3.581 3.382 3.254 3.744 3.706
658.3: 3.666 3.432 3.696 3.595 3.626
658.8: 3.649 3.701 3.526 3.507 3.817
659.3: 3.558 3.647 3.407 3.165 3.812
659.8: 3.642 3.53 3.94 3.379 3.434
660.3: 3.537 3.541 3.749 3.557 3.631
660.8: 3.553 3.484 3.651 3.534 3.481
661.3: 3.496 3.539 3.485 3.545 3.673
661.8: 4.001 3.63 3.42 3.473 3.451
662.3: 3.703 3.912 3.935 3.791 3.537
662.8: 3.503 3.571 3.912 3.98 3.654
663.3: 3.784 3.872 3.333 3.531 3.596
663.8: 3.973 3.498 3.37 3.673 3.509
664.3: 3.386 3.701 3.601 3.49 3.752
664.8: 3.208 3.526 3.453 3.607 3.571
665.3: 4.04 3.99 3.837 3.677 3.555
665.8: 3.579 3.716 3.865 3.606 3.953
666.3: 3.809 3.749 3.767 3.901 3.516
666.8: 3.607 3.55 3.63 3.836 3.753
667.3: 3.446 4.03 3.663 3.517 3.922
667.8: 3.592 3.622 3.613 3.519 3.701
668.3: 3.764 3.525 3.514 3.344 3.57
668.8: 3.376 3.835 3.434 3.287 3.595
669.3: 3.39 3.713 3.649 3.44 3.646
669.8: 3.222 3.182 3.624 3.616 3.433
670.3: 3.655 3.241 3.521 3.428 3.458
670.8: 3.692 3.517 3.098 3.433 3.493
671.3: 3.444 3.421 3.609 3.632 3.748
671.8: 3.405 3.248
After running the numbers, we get 0.08 nm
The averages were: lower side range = 3.74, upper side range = 3.68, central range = 3.55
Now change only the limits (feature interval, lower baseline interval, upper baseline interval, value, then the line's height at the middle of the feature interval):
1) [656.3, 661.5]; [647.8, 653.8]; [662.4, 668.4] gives 0.25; 3.68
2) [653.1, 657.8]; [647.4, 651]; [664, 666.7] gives 0.14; 3.66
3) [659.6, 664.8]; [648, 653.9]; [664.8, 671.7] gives 0.02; 3.63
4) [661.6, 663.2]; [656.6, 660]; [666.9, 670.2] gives -0.06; 3.55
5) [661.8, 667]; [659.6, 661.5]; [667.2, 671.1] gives -0.16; 3.56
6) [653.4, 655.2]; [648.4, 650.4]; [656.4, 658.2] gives -0.13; 3.47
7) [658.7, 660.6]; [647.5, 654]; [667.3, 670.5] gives 0.02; 3.63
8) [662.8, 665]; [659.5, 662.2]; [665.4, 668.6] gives 0.01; 3.63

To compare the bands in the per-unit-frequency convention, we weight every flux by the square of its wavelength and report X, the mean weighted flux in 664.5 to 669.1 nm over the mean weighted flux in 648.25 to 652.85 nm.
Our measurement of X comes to 1.04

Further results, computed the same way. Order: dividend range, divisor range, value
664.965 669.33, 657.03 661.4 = 1.05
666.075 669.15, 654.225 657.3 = 1.08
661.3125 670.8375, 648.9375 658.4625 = 1.04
